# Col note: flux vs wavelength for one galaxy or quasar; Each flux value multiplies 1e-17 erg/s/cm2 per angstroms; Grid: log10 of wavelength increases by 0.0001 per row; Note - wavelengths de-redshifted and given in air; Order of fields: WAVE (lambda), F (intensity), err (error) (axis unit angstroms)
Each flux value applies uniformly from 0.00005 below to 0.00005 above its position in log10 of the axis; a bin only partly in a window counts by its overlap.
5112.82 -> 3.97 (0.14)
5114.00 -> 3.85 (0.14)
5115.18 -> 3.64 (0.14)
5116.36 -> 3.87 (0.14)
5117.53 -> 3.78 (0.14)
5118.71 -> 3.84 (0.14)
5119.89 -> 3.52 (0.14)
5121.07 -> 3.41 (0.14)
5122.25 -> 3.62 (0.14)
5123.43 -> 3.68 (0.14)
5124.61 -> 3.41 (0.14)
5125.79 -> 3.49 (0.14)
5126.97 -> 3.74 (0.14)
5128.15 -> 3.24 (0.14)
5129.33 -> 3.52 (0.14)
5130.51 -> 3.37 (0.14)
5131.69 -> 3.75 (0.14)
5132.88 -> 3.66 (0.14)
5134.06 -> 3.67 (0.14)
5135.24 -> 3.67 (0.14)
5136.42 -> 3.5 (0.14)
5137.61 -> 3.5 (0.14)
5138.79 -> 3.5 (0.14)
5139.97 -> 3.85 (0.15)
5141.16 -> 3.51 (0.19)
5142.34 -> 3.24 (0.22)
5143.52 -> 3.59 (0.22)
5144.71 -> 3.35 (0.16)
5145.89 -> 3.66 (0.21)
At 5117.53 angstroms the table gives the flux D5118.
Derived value 3.78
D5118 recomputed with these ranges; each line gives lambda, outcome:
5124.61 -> 3.41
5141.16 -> 3.51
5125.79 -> 3.49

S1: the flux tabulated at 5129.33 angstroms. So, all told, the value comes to 3.52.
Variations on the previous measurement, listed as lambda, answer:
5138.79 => 3.5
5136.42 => 3.5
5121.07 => 3.41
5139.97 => 3.85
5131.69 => 3.75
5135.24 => 3.67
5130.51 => 3.37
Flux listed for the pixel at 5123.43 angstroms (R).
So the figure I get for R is 3.68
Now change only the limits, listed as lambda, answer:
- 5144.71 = 3.35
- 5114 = 3.85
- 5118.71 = 3.84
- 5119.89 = 3.52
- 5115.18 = 3.64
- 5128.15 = 3.24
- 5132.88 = 3.66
